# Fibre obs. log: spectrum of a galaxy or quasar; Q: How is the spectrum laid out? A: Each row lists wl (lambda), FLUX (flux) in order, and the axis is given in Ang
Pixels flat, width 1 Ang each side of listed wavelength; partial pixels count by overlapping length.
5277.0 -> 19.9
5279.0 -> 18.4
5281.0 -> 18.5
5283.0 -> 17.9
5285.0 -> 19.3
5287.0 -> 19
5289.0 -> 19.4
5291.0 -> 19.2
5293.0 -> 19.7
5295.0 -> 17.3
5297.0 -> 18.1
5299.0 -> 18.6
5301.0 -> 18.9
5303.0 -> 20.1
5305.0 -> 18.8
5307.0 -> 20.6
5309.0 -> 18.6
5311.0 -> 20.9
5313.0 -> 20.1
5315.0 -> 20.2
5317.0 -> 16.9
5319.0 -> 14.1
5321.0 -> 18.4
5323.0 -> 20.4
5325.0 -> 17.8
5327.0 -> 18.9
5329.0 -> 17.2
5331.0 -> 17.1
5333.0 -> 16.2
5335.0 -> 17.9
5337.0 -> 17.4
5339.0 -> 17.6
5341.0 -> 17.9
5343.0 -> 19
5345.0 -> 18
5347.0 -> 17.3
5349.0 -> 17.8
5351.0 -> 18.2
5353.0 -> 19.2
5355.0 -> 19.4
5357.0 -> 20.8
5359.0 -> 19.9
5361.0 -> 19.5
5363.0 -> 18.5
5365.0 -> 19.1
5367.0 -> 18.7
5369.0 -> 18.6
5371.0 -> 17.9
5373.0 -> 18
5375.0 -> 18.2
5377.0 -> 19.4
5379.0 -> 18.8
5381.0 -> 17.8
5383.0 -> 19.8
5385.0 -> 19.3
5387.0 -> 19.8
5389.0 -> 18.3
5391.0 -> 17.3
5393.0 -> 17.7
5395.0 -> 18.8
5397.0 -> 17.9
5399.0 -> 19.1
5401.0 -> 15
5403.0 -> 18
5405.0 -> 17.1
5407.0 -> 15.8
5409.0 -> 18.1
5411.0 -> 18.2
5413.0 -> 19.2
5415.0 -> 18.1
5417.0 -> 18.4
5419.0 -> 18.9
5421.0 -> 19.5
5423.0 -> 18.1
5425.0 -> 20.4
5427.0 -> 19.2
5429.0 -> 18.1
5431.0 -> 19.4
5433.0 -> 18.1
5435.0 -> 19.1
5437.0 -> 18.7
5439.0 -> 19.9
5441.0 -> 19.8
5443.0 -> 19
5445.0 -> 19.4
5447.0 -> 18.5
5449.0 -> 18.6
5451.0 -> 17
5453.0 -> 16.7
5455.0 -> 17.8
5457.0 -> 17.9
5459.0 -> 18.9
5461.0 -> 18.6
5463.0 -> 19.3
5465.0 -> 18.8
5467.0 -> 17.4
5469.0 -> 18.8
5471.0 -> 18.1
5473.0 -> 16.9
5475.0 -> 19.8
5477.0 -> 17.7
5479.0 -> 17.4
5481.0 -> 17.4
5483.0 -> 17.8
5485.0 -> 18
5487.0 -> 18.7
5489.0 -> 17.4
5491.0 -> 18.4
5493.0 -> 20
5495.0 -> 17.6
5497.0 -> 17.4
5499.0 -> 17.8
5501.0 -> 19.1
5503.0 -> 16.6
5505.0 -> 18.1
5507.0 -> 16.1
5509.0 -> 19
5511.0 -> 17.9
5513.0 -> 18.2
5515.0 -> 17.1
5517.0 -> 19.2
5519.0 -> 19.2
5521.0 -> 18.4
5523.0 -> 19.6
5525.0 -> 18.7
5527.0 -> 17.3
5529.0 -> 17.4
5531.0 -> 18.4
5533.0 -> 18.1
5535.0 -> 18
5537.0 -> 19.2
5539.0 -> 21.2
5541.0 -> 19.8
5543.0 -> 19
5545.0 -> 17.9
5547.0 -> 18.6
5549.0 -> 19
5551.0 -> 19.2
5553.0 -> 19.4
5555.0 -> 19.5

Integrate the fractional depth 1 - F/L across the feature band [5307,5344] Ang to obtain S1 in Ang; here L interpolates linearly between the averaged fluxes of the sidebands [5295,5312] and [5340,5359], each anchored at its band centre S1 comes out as 1.5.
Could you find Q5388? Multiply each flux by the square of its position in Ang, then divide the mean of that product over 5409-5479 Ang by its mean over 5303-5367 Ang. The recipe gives 1.04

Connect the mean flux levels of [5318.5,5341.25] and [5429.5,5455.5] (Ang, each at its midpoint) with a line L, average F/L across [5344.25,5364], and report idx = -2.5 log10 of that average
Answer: -0.06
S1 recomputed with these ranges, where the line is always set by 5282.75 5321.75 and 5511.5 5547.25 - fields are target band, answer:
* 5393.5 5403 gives 0.51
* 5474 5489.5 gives 0.51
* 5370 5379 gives 0.16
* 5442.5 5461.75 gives 0.49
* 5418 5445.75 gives -0.60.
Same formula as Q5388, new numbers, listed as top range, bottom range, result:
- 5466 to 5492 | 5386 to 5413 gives 1.04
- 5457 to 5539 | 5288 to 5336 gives 1.05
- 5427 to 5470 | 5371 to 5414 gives 1.04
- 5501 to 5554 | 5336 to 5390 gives 1.05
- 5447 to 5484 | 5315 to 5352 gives 1.07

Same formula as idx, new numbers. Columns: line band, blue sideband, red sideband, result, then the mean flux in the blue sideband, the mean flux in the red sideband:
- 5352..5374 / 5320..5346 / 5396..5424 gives -0.06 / 18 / 18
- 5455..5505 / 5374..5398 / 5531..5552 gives 0.04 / 18.6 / 19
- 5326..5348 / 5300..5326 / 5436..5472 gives 0.07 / 18.9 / 18.5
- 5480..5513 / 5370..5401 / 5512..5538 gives 0.02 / 18.4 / 18.4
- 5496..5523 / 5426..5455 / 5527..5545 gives 0.04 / 18.6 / 18.7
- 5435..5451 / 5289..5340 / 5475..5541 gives -0.04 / 18.5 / 18.2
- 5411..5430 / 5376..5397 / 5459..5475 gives -0.02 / 18.7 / 18.4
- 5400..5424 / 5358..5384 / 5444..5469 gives 0.04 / 18.8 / 18.3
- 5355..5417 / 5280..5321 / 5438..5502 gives 0.01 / 18.8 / 18.3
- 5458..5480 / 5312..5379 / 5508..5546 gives 0.01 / 18.4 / 18.6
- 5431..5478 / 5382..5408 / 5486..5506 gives -0.03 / 18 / 18.1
